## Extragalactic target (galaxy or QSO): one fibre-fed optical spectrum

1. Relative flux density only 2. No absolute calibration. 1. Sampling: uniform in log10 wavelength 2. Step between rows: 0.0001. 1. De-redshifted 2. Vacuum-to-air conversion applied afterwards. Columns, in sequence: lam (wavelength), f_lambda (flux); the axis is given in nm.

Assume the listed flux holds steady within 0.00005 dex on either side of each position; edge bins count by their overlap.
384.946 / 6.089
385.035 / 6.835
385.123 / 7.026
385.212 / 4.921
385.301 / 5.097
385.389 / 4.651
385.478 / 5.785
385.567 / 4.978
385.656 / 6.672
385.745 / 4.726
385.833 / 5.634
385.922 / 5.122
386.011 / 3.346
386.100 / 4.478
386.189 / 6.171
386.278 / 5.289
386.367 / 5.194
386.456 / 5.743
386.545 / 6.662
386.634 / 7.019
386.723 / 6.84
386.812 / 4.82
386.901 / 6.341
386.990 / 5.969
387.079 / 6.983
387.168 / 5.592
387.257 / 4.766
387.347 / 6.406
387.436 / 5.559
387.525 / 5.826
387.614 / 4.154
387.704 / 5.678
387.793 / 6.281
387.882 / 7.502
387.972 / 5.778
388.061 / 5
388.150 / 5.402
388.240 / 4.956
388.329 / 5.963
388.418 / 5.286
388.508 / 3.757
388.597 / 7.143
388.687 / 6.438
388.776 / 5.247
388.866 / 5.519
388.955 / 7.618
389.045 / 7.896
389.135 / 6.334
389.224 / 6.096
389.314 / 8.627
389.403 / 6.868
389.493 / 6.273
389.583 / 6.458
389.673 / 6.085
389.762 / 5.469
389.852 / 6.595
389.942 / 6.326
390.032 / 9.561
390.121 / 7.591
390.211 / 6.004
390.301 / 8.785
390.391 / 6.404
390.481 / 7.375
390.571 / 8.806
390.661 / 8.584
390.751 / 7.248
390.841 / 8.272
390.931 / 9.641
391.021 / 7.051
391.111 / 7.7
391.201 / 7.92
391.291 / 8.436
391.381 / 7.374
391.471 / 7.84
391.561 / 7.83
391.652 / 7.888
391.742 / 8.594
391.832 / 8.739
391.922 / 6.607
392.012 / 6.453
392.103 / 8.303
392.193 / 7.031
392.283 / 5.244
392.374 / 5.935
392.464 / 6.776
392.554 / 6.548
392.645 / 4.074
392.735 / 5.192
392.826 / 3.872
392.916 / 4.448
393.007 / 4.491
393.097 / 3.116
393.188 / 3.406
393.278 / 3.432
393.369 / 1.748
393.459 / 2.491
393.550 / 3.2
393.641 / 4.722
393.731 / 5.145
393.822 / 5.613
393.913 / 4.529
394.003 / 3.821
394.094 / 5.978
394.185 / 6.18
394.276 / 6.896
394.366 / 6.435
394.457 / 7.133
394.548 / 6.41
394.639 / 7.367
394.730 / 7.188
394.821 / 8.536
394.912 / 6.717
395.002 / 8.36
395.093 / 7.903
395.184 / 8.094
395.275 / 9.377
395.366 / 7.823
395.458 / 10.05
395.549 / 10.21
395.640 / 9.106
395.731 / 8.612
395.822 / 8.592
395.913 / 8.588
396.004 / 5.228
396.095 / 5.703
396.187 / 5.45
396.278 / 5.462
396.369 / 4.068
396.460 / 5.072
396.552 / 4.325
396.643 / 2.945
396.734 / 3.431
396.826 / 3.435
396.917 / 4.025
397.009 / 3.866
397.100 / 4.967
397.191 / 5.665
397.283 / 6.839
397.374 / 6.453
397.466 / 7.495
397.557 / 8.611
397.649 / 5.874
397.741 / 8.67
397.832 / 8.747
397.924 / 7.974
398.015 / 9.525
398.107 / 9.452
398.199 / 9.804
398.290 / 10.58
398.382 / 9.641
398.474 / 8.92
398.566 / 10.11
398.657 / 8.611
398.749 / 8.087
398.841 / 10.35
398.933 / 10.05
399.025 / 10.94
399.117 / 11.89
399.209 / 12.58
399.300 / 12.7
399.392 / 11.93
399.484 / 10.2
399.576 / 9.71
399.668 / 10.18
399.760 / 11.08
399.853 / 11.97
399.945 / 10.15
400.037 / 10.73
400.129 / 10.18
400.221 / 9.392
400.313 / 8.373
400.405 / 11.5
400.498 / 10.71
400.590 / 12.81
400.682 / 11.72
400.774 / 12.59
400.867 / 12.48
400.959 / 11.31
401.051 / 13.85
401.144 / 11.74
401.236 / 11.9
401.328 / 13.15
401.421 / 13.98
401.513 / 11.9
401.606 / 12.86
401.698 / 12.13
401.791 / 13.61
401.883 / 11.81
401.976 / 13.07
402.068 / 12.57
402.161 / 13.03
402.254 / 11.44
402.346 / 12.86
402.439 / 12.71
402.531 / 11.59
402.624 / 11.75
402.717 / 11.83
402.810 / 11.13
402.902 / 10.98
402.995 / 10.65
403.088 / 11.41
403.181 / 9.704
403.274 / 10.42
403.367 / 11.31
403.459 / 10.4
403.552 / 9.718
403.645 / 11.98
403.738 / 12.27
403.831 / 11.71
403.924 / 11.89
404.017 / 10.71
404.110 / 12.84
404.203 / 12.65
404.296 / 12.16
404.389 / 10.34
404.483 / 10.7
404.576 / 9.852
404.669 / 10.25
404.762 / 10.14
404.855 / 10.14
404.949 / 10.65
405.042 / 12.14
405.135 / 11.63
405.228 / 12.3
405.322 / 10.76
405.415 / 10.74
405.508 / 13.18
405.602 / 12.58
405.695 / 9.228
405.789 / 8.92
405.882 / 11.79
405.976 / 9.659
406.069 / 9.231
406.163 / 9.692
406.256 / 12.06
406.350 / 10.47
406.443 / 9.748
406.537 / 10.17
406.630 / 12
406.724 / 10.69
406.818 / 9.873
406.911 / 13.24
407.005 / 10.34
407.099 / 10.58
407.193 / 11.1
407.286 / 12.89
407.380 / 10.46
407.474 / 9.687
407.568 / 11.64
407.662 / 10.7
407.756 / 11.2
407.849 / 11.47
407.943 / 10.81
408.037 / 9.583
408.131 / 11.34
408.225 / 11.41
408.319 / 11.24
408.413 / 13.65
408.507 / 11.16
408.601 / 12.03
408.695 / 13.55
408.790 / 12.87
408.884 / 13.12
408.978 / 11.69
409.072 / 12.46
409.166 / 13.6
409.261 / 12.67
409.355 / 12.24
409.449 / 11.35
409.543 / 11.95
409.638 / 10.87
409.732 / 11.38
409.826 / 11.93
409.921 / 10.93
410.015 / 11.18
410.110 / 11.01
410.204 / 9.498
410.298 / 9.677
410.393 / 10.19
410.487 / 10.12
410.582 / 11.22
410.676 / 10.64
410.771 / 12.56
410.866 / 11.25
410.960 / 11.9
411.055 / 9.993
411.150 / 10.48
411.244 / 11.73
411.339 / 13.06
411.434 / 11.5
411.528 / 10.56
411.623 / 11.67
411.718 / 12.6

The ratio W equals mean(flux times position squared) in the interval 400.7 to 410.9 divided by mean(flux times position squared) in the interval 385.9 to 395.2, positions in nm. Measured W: 2.0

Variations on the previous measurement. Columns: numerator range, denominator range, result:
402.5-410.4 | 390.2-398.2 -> 1.82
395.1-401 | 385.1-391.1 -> 1.46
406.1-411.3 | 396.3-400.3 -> 1.41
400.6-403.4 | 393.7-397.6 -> 1.93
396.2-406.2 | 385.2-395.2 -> 1.75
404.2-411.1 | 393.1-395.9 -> 1.84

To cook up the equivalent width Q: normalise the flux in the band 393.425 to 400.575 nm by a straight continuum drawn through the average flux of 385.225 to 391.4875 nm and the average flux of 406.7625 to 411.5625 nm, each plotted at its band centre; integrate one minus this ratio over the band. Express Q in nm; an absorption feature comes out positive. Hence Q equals 0.57 nm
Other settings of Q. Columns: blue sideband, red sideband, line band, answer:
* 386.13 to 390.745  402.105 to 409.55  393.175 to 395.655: 0.54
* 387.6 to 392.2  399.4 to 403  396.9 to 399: 0.46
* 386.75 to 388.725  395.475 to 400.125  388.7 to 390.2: -0.15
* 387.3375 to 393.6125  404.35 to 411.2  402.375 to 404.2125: -0.27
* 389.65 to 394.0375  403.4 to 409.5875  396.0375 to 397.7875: 0.58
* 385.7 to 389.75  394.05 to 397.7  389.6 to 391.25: -0.37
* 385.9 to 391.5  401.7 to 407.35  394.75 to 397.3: 0.62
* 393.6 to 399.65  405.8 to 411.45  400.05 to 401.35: -0.39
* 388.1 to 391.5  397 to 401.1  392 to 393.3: 0.43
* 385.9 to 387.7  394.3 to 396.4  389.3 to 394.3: 0.25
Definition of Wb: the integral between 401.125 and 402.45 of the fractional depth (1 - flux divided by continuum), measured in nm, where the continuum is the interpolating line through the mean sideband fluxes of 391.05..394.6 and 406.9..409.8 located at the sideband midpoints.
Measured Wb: -0.49 nm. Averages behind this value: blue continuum 5.84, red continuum 11.7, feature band 12.6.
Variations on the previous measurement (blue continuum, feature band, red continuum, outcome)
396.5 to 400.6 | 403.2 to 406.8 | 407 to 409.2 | -0.095 nm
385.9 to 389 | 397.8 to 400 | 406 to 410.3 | -0.349 nm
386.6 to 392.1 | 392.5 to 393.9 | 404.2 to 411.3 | 0.647 nm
